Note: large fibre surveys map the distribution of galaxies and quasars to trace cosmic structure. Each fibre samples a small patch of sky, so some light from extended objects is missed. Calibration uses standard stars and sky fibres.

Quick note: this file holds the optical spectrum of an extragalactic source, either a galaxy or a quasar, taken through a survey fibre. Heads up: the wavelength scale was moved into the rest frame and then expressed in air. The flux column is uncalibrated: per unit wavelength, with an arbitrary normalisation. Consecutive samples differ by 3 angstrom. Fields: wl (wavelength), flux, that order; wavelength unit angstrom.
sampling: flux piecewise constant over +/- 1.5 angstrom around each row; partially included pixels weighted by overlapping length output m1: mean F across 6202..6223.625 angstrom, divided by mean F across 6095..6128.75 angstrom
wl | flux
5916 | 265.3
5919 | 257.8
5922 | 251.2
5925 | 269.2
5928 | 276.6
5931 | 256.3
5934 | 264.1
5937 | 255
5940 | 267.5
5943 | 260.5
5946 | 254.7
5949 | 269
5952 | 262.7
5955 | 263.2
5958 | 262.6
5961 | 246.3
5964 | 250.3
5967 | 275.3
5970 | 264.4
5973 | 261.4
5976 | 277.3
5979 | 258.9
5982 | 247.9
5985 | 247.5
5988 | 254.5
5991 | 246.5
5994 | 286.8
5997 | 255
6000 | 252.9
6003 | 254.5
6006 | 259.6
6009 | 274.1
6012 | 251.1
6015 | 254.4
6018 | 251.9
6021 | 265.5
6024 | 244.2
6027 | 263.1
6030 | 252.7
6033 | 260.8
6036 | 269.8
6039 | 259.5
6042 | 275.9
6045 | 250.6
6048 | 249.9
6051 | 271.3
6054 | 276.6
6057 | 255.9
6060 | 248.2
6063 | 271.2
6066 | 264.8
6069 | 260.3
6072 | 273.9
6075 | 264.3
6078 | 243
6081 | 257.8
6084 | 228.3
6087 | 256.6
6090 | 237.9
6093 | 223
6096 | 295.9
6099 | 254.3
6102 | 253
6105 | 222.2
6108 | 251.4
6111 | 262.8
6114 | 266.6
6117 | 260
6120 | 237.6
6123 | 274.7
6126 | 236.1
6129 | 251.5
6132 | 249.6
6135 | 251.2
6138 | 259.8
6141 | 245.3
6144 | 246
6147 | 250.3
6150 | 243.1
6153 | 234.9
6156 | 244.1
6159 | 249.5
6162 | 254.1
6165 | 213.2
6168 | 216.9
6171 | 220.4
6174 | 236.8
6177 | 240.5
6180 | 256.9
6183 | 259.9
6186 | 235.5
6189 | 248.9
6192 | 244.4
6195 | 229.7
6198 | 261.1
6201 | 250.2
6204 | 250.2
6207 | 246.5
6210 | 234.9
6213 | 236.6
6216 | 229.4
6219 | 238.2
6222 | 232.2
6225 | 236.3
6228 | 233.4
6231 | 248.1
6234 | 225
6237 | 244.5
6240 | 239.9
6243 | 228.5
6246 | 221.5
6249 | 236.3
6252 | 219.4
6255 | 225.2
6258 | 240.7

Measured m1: 0.9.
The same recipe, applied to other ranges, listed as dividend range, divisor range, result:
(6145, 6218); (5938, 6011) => 0.93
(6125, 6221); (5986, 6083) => 0.93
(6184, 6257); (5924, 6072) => 0.91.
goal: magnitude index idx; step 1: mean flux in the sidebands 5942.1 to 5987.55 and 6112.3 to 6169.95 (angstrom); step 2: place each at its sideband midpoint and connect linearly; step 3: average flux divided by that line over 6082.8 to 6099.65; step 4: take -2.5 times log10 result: 0.00 mag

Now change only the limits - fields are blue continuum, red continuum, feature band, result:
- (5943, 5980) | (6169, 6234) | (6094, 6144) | -0.02 mag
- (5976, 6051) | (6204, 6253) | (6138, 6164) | -0.01 mag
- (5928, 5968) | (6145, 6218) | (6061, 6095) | -0.01 mag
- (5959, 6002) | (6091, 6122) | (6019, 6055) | -0.02 mag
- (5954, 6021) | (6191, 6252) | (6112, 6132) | -0.03 mag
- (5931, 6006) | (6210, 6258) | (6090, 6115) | -0.03 mag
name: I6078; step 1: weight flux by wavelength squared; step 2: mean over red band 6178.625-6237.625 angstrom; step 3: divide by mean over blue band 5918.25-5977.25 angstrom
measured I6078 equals 1.0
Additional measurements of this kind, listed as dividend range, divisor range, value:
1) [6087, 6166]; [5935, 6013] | 1.01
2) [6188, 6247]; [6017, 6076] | 0.97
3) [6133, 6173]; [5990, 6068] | 0.96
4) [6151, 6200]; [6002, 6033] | 0.98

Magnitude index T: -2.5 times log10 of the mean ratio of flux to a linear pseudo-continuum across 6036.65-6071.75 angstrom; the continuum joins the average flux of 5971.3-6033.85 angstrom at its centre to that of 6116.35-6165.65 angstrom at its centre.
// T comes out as -0.04 mag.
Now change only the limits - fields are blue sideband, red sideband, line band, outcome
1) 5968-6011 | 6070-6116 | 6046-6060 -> -0.02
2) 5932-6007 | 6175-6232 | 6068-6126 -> -0.01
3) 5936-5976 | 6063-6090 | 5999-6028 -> 0.01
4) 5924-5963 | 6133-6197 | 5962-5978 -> -0.02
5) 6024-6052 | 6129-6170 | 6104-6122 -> -0.01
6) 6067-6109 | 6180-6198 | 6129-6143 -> -0.01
